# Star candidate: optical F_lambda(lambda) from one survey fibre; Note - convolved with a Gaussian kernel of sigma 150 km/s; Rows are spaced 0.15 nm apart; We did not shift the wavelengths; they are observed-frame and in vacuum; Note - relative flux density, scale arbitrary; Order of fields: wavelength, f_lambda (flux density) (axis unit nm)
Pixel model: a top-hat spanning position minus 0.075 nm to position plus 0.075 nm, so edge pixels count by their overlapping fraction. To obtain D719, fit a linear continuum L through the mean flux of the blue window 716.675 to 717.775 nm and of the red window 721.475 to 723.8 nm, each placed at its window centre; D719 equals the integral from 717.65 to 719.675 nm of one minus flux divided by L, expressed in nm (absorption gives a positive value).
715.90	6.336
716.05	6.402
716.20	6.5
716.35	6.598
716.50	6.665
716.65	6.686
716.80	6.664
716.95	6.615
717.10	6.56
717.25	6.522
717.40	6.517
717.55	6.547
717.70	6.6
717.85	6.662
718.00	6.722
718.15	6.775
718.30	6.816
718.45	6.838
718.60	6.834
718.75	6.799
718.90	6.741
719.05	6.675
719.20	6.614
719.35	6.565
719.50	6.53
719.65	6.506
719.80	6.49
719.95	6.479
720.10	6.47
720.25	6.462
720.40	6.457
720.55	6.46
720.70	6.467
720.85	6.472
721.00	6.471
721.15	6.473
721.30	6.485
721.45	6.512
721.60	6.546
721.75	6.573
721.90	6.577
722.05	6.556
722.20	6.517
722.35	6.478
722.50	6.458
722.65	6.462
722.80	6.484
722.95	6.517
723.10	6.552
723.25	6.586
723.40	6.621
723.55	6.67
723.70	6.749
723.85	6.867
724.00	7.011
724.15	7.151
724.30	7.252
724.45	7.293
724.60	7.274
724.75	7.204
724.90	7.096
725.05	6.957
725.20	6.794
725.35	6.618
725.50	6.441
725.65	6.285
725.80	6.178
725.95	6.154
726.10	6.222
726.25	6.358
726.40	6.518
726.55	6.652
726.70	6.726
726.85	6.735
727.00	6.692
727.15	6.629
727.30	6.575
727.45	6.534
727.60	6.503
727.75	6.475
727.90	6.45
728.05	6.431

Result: -0.04 nm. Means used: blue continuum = 6.58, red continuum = 6.56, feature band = 6.7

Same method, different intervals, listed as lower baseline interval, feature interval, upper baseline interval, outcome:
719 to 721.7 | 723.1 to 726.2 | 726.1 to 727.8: -0.10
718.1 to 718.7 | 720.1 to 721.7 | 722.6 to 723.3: 0.04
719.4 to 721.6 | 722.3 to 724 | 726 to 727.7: -0.02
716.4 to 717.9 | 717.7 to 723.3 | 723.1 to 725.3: 0.16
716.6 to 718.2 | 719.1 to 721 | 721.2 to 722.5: 0.02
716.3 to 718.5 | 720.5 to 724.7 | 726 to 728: -0.05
